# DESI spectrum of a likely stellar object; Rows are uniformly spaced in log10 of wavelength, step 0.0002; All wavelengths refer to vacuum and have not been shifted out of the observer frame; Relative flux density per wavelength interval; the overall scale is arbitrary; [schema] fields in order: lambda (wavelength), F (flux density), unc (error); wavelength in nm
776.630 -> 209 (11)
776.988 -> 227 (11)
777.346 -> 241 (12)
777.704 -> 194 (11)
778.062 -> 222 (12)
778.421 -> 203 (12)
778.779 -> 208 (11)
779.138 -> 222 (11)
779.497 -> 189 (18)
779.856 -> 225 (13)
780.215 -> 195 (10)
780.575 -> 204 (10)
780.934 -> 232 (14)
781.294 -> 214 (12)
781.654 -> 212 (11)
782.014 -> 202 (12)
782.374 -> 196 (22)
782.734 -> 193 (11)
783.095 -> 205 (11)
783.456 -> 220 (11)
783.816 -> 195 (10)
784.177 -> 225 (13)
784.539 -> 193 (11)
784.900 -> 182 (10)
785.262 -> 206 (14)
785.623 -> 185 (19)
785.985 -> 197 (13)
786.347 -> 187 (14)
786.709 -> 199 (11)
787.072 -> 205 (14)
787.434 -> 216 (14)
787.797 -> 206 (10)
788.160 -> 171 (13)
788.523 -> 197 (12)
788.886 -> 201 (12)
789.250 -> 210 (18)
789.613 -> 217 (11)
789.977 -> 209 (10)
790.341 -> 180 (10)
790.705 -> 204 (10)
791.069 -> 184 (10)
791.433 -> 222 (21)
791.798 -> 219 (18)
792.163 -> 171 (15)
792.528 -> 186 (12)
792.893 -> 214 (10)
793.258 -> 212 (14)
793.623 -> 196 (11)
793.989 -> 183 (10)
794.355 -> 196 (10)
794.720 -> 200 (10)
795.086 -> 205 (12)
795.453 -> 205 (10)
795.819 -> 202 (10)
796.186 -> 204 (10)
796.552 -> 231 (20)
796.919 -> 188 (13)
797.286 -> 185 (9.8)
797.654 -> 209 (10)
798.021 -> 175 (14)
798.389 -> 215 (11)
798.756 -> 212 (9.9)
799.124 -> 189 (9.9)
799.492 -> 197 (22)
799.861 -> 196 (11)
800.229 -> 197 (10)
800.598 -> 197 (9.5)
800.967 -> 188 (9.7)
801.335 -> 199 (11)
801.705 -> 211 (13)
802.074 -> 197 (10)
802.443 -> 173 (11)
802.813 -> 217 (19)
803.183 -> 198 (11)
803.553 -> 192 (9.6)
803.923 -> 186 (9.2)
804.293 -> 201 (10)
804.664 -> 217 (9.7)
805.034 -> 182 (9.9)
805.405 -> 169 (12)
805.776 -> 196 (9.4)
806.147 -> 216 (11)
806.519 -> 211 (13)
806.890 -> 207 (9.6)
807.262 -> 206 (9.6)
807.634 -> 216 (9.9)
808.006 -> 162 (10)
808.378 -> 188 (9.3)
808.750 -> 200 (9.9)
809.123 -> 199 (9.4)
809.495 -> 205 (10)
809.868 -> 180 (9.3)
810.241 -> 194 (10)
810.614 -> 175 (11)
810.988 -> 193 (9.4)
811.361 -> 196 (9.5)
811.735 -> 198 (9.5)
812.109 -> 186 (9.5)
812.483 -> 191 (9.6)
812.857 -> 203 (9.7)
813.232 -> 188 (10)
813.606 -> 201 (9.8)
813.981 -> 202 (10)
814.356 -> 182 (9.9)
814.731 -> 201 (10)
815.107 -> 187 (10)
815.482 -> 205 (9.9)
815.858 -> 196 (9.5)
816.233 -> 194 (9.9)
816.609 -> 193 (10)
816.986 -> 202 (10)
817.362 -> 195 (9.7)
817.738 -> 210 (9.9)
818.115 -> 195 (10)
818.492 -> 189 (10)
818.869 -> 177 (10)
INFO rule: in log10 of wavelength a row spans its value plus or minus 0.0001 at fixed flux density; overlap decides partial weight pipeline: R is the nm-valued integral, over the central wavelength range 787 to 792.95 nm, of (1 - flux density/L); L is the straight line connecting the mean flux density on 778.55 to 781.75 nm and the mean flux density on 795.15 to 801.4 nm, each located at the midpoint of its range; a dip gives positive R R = 0.129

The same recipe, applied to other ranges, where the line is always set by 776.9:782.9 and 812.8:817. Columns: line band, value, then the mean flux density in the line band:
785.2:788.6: 0.18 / 197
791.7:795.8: 0.12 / 199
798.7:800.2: 0.04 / 197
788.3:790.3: 0.02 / 204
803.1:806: 0.11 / 193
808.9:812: 0.08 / 192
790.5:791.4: 0.03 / 198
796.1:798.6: 0.02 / 201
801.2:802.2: -0.01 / 203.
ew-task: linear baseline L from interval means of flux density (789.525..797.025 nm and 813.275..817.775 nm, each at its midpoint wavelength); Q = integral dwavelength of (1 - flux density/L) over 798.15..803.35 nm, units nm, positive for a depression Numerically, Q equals 0.03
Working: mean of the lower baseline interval 201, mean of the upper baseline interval 197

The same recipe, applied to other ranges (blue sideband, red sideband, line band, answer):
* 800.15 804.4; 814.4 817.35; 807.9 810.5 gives 0.08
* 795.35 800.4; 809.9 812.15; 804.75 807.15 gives -0.05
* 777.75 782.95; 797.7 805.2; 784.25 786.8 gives 0.14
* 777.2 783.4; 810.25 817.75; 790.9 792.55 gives 0.05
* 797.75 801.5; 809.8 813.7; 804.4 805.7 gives 0.03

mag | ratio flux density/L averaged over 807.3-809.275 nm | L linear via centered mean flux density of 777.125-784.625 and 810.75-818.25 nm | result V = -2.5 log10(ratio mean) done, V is 0.02 mag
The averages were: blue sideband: 209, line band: 194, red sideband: 196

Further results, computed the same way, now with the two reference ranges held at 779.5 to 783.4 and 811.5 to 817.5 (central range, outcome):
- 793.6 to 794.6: 0.06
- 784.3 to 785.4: 0.06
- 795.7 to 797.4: 0.00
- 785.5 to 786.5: 0.09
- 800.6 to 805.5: 0.02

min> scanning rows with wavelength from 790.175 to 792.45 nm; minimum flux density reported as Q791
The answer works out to 171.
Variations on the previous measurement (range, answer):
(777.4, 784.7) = 189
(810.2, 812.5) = 175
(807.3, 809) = 162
